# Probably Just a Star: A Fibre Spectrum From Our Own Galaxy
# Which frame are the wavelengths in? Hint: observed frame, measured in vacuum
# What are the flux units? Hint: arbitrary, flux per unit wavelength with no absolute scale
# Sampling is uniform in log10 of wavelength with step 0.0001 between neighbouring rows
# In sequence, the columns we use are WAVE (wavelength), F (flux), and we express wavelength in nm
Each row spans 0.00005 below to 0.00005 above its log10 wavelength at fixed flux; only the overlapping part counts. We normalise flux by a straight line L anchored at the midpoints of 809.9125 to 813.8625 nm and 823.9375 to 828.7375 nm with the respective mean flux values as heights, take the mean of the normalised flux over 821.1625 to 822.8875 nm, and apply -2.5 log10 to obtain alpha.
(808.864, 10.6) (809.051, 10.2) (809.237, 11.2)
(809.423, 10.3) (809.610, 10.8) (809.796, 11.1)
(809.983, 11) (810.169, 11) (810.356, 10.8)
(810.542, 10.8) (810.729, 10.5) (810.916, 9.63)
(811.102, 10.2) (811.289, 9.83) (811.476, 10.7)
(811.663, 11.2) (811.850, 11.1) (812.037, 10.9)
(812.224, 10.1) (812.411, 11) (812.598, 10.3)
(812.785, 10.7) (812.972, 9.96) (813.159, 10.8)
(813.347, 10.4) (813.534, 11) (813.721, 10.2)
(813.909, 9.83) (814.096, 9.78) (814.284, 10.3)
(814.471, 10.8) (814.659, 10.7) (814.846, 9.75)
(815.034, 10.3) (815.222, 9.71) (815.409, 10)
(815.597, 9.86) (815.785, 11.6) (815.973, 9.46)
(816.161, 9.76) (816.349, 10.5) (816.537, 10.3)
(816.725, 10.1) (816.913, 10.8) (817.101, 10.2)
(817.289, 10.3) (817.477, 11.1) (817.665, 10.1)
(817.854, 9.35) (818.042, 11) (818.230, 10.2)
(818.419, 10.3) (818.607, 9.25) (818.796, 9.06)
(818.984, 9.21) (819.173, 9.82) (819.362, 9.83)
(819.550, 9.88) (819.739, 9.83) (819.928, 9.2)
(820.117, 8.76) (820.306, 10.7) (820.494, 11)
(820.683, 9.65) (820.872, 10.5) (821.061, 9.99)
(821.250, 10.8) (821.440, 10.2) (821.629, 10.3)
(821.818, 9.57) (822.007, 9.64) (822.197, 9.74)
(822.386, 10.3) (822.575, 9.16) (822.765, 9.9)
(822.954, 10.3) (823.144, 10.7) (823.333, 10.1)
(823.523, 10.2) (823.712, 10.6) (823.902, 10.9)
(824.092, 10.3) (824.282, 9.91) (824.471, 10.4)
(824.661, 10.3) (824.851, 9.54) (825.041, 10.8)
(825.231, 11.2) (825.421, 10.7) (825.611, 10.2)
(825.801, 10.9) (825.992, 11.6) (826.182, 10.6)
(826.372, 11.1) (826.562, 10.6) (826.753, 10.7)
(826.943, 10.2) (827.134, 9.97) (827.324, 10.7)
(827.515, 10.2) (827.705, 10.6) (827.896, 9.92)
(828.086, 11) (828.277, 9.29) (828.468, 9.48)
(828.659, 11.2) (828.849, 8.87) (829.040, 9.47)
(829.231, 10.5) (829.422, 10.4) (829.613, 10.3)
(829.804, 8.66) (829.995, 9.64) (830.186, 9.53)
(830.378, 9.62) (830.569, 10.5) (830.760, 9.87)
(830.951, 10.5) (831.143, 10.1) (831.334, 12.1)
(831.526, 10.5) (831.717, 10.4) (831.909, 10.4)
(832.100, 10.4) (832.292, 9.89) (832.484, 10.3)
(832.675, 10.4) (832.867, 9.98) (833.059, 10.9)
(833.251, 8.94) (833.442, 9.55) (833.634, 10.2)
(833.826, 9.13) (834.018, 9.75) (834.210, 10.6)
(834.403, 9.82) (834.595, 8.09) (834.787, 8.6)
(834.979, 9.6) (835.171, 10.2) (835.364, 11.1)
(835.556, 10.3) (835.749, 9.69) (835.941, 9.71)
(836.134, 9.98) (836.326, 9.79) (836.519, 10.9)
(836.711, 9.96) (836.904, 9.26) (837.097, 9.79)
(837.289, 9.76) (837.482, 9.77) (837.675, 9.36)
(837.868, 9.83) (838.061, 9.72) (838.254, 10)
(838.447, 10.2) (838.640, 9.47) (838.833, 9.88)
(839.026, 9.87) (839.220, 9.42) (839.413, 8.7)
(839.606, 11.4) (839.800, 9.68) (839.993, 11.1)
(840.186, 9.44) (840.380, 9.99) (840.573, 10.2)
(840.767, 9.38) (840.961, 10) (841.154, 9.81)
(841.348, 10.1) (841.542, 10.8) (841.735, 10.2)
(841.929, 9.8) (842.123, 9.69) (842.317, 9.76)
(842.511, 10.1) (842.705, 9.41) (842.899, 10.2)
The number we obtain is 0.06 mag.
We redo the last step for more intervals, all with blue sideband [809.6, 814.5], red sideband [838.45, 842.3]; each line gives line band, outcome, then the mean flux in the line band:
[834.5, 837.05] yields 0.028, 9.78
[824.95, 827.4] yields -0.049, 10.7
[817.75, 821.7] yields 0.047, 9.94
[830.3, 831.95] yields -0.033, 10.5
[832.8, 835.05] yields 0.054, 9.59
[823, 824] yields -0.020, 10.5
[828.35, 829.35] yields 0.031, 9.9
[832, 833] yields -0.012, 10.2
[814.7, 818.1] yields 0.022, 10.2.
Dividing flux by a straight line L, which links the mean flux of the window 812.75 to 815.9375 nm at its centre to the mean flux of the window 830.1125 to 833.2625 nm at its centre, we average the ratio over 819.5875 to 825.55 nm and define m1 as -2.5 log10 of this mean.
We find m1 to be 0.01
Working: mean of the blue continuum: 10.3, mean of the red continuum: 10.3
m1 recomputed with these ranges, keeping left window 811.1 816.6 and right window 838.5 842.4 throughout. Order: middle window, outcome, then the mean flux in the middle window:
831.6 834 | 0.003 mag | 10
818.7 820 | 0.080 mag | 9.55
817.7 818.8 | 0.039 mag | 9.93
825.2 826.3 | -0.070 mag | 10.9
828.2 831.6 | 0.009 mag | 10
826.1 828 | -0.032 mag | 10.5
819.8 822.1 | 0.025 mag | 10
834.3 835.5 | 0.048 mag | 9.6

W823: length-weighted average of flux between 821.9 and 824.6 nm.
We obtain 10.2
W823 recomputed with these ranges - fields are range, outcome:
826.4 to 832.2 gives 10.2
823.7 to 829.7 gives 10.4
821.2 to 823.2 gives 10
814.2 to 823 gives 10.1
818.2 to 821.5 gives 9.89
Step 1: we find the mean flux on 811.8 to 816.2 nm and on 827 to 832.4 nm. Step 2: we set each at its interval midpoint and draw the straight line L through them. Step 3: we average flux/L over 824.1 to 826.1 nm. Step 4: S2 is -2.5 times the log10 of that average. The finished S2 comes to -0.04 mag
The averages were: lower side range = 10.3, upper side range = 10.1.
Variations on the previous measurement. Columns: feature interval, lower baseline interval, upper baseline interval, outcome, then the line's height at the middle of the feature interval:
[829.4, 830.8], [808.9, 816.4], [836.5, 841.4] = 0.03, 10.1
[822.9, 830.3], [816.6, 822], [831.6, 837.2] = -0.03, 9.98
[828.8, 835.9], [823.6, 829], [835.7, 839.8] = 0.01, 10.1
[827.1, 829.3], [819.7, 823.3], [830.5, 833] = 0.02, 10.3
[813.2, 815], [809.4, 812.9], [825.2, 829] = 0.03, 10.6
